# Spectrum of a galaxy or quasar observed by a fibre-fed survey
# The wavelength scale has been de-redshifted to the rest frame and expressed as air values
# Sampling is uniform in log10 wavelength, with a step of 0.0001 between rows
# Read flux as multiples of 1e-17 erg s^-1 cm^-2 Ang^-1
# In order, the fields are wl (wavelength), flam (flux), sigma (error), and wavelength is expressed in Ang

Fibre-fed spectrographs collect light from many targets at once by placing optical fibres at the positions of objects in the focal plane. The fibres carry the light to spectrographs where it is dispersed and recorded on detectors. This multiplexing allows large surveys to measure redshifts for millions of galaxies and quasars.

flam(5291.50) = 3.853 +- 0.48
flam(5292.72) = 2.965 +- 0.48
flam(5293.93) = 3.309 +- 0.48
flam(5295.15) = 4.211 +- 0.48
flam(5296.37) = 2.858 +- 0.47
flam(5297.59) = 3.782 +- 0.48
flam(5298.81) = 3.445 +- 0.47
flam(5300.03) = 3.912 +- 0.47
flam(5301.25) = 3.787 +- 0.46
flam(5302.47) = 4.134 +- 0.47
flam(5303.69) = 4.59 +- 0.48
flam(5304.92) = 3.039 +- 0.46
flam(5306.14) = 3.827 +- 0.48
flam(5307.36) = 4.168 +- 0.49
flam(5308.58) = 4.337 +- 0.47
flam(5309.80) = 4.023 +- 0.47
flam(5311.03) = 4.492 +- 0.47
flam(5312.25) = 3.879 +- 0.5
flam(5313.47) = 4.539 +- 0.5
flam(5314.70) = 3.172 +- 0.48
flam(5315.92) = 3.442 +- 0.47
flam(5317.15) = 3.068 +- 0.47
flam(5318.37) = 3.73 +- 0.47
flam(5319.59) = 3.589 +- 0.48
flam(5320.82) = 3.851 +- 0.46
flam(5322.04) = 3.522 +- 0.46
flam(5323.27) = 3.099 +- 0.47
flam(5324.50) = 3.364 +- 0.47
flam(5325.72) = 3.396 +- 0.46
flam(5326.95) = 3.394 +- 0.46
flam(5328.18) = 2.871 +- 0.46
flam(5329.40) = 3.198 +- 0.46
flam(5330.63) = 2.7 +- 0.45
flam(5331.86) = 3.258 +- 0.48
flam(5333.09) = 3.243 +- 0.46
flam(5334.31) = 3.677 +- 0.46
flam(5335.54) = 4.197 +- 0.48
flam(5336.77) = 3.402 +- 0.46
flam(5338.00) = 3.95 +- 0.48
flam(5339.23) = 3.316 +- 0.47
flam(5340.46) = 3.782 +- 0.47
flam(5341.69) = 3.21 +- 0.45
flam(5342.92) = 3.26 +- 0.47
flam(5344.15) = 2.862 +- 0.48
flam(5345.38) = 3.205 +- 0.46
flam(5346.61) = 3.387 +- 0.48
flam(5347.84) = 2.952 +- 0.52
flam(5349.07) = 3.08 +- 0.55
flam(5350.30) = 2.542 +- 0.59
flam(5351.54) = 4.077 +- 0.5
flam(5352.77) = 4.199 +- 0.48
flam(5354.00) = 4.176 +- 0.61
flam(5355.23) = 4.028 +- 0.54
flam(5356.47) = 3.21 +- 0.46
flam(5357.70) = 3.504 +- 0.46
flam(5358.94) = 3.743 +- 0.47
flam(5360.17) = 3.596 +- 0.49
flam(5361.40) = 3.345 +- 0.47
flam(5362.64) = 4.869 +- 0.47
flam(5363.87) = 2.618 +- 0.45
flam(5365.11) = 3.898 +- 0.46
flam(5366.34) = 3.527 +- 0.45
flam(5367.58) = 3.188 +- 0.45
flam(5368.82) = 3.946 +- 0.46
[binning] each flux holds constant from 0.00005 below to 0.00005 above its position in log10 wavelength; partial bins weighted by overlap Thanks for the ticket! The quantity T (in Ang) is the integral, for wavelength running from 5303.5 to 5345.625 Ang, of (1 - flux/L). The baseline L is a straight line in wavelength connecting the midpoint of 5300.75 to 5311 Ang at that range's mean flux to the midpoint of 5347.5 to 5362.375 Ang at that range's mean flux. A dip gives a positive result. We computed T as 3.28 Ang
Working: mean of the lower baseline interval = 4.02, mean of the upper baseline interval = 3.58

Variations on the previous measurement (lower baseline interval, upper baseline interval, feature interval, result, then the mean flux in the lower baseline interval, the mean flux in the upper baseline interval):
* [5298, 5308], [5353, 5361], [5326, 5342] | 1.6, 3.86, 3.73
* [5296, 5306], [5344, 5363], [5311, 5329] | 0.6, 3.72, 3.55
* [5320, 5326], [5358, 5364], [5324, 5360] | 1.6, 3.45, 3.71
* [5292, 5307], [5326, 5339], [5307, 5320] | -1.1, 3.67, 3.39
